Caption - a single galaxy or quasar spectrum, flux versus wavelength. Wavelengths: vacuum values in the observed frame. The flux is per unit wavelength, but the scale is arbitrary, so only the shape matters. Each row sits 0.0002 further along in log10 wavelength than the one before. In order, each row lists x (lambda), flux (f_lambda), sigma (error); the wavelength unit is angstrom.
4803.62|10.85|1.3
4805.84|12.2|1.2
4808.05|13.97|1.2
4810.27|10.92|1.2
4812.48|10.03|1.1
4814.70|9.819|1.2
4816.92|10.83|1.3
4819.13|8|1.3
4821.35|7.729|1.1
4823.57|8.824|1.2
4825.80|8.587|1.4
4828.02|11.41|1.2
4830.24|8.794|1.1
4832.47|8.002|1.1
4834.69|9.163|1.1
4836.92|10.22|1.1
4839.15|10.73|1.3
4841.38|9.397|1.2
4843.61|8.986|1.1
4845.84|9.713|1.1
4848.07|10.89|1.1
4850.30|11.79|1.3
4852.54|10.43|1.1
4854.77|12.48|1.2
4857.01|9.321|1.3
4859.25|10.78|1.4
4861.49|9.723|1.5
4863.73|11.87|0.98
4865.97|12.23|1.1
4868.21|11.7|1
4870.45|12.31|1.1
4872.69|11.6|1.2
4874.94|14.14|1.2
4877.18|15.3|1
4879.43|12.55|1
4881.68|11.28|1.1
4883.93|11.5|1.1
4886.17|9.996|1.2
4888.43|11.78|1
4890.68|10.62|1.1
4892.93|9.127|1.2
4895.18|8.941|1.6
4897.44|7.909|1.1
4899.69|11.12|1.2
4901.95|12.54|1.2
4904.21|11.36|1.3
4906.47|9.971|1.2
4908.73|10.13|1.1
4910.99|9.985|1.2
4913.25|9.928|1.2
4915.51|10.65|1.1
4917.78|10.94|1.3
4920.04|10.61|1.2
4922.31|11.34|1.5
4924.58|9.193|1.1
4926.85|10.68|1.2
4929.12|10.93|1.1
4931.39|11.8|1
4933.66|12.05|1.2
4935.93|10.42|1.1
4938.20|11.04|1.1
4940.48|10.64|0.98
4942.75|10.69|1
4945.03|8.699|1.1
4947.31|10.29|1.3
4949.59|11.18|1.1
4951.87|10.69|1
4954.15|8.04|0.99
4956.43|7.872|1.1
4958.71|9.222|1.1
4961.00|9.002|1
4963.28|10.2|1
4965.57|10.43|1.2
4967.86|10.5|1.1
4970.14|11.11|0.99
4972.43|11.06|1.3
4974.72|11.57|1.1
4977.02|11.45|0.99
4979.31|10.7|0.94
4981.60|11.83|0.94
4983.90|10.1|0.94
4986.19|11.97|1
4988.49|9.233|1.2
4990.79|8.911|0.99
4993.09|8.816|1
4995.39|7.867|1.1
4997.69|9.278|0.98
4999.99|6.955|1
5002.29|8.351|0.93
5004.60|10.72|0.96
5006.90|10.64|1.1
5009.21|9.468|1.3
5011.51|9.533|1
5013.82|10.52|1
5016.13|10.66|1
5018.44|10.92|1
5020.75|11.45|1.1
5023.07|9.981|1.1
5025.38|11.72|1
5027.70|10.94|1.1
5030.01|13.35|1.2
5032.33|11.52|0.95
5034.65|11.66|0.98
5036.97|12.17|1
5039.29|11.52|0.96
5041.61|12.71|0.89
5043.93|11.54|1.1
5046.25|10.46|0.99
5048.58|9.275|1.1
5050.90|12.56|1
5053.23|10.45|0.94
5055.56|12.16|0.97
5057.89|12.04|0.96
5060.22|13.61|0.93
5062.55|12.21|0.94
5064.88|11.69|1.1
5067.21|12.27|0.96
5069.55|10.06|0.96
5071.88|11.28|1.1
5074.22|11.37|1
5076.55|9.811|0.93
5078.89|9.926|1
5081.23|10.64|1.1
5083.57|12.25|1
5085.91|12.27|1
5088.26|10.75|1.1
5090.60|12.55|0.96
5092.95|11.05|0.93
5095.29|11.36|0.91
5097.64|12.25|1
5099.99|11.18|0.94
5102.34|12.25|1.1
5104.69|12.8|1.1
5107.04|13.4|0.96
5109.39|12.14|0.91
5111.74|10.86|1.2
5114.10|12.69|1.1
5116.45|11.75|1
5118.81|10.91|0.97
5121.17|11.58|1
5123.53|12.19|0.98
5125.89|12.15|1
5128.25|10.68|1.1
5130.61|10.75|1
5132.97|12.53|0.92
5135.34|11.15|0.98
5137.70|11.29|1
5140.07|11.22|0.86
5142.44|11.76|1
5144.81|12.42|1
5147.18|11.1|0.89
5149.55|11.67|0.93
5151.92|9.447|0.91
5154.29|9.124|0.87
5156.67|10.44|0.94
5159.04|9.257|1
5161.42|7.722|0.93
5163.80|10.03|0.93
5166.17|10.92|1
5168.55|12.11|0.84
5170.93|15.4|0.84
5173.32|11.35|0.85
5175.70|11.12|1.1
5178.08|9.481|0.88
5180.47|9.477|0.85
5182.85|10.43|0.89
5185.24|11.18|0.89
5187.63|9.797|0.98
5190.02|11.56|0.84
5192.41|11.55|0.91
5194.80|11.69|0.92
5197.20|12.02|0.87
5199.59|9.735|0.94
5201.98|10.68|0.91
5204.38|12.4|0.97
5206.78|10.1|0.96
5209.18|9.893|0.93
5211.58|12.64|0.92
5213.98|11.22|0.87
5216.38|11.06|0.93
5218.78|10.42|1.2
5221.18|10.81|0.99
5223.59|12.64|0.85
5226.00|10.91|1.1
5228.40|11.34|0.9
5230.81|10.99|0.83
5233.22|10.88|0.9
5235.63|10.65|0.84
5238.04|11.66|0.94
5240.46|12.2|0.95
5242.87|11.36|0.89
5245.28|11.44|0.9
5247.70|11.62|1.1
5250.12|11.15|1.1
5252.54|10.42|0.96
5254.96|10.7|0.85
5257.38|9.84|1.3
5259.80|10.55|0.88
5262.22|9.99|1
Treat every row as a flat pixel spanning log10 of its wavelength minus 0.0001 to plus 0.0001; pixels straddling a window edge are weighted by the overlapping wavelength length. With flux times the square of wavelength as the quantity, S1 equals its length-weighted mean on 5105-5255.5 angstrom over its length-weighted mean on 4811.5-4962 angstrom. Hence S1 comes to 1.20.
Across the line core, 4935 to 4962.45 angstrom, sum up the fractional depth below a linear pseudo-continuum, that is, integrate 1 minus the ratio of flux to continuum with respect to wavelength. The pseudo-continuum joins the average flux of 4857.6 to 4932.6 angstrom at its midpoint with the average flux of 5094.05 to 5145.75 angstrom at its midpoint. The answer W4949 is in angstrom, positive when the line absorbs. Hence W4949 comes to 3.4 angstrom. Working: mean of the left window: 11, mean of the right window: 11.8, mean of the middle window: 9.82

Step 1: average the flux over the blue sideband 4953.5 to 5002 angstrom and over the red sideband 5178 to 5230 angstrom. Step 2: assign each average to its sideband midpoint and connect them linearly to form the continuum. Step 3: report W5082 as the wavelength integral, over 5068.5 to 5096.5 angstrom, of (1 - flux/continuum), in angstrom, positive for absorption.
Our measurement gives -2.1 angstrom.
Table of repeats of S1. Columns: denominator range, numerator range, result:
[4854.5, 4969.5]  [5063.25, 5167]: 1.14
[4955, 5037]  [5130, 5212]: 1.14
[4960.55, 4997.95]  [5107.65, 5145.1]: 1.20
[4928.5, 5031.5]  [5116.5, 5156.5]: 1.16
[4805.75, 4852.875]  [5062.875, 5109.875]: 1.29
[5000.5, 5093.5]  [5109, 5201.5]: 1.03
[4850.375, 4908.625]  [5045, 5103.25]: 1.10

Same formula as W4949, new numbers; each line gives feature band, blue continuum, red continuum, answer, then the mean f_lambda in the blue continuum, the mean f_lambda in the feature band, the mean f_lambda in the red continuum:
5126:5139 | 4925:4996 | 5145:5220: -0.8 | 10.3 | 11.4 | 10.8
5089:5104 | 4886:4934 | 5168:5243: -1.1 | 10.5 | 11.8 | 11.2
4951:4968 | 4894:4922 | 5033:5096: 2.1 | 10.4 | 9.42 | 11.5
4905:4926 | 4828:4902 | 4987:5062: 0.8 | 10.8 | 10.3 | 10.7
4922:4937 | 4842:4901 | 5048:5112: 0.4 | 11.1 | 10.9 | 11.6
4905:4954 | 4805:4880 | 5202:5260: 1.3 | 10.7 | 10.5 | 11.1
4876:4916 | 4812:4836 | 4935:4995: -4.7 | 9.19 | 10.8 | 10.2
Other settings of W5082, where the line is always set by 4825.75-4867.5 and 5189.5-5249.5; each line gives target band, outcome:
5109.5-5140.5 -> -1.5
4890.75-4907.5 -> 0.4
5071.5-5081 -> 0.3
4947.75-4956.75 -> 0.8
